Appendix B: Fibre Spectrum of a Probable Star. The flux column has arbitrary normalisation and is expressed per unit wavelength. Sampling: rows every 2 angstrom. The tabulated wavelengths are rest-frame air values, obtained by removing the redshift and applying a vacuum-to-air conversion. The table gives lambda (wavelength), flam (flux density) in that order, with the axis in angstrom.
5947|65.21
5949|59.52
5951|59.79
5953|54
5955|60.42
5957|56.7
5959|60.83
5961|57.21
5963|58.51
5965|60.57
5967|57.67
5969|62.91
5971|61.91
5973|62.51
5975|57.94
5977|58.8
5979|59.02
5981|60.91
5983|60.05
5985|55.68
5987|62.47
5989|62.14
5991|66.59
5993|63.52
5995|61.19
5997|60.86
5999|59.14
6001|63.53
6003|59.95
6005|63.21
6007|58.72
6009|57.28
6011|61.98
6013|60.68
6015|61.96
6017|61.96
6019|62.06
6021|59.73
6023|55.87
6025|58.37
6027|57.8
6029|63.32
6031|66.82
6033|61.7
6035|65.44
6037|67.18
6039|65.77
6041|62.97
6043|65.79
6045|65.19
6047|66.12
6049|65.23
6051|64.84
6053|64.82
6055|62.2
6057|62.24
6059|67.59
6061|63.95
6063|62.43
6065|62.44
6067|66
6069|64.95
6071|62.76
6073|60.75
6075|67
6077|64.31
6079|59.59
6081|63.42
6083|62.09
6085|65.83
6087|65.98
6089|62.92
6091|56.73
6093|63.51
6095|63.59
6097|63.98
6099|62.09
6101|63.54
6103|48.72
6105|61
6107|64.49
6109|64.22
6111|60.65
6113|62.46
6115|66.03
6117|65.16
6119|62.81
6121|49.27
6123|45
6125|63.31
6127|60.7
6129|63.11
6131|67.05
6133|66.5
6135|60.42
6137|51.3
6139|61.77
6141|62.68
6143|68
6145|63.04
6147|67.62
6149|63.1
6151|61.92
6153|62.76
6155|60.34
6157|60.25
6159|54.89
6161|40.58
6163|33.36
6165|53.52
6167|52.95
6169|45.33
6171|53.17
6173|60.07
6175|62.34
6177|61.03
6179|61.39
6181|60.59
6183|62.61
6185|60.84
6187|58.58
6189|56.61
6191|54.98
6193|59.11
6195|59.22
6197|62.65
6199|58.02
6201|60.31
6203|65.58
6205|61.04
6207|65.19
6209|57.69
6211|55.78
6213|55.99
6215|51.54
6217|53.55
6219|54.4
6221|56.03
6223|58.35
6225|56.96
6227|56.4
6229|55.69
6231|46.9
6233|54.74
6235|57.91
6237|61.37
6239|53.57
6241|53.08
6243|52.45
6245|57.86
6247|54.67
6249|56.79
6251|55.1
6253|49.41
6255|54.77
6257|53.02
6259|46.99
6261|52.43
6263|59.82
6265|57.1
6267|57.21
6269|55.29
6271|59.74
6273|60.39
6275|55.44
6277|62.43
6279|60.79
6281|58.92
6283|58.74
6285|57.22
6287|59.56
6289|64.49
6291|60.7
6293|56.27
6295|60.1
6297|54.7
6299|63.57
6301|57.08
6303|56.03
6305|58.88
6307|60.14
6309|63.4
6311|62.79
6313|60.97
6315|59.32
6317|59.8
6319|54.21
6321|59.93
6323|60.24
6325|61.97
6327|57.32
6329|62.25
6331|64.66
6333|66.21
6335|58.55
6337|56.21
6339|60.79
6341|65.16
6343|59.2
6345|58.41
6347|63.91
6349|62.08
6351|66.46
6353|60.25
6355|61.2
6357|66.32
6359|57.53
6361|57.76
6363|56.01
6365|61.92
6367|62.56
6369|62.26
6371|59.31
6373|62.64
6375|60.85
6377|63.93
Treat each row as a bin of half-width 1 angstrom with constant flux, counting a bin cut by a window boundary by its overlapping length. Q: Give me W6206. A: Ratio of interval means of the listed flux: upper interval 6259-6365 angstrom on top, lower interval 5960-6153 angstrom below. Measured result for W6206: 1.0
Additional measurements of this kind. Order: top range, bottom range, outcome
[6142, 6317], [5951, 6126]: 0.93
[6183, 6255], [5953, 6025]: 0.94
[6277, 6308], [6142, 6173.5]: 1.05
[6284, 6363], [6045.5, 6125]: 0.97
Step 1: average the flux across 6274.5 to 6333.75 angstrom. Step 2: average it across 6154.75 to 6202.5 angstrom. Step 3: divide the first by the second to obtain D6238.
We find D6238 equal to 1.06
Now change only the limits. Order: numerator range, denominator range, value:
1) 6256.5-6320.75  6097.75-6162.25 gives 0.97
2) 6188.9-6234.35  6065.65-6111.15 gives 0.92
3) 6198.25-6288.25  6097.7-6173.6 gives 0.96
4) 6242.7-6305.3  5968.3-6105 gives 0.92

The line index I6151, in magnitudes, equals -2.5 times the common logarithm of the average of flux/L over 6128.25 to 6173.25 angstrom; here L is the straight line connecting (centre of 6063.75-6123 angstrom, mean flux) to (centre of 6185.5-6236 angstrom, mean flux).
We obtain 0.03 mag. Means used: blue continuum 62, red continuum 57.4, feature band 57.9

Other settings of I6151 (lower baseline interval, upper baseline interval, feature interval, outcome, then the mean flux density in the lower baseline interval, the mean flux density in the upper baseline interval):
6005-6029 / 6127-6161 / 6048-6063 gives -0.067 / 60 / 61.5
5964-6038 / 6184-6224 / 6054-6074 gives -0.058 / 61.1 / 58.3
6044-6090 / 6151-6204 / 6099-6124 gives 0.030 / 64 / 57.1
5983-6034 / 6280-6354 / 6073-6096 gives -0.039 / 61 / 60.3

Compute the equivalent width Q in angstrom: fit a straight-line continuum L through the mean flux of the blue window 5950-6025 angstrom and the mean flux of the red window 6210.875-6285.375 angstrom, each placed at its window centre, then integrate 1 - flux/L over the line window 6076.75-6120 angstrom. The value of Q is -3.0 angstrom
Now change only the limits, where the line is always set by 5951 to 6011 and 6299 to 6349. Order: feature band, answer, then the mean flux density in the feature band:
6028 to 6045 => -1.3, 64.9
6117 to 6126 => 0.6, 56.2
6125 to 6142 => -0.4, 61.8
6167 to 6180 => 0.7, 56.9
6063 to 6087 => -1.3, 63.6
